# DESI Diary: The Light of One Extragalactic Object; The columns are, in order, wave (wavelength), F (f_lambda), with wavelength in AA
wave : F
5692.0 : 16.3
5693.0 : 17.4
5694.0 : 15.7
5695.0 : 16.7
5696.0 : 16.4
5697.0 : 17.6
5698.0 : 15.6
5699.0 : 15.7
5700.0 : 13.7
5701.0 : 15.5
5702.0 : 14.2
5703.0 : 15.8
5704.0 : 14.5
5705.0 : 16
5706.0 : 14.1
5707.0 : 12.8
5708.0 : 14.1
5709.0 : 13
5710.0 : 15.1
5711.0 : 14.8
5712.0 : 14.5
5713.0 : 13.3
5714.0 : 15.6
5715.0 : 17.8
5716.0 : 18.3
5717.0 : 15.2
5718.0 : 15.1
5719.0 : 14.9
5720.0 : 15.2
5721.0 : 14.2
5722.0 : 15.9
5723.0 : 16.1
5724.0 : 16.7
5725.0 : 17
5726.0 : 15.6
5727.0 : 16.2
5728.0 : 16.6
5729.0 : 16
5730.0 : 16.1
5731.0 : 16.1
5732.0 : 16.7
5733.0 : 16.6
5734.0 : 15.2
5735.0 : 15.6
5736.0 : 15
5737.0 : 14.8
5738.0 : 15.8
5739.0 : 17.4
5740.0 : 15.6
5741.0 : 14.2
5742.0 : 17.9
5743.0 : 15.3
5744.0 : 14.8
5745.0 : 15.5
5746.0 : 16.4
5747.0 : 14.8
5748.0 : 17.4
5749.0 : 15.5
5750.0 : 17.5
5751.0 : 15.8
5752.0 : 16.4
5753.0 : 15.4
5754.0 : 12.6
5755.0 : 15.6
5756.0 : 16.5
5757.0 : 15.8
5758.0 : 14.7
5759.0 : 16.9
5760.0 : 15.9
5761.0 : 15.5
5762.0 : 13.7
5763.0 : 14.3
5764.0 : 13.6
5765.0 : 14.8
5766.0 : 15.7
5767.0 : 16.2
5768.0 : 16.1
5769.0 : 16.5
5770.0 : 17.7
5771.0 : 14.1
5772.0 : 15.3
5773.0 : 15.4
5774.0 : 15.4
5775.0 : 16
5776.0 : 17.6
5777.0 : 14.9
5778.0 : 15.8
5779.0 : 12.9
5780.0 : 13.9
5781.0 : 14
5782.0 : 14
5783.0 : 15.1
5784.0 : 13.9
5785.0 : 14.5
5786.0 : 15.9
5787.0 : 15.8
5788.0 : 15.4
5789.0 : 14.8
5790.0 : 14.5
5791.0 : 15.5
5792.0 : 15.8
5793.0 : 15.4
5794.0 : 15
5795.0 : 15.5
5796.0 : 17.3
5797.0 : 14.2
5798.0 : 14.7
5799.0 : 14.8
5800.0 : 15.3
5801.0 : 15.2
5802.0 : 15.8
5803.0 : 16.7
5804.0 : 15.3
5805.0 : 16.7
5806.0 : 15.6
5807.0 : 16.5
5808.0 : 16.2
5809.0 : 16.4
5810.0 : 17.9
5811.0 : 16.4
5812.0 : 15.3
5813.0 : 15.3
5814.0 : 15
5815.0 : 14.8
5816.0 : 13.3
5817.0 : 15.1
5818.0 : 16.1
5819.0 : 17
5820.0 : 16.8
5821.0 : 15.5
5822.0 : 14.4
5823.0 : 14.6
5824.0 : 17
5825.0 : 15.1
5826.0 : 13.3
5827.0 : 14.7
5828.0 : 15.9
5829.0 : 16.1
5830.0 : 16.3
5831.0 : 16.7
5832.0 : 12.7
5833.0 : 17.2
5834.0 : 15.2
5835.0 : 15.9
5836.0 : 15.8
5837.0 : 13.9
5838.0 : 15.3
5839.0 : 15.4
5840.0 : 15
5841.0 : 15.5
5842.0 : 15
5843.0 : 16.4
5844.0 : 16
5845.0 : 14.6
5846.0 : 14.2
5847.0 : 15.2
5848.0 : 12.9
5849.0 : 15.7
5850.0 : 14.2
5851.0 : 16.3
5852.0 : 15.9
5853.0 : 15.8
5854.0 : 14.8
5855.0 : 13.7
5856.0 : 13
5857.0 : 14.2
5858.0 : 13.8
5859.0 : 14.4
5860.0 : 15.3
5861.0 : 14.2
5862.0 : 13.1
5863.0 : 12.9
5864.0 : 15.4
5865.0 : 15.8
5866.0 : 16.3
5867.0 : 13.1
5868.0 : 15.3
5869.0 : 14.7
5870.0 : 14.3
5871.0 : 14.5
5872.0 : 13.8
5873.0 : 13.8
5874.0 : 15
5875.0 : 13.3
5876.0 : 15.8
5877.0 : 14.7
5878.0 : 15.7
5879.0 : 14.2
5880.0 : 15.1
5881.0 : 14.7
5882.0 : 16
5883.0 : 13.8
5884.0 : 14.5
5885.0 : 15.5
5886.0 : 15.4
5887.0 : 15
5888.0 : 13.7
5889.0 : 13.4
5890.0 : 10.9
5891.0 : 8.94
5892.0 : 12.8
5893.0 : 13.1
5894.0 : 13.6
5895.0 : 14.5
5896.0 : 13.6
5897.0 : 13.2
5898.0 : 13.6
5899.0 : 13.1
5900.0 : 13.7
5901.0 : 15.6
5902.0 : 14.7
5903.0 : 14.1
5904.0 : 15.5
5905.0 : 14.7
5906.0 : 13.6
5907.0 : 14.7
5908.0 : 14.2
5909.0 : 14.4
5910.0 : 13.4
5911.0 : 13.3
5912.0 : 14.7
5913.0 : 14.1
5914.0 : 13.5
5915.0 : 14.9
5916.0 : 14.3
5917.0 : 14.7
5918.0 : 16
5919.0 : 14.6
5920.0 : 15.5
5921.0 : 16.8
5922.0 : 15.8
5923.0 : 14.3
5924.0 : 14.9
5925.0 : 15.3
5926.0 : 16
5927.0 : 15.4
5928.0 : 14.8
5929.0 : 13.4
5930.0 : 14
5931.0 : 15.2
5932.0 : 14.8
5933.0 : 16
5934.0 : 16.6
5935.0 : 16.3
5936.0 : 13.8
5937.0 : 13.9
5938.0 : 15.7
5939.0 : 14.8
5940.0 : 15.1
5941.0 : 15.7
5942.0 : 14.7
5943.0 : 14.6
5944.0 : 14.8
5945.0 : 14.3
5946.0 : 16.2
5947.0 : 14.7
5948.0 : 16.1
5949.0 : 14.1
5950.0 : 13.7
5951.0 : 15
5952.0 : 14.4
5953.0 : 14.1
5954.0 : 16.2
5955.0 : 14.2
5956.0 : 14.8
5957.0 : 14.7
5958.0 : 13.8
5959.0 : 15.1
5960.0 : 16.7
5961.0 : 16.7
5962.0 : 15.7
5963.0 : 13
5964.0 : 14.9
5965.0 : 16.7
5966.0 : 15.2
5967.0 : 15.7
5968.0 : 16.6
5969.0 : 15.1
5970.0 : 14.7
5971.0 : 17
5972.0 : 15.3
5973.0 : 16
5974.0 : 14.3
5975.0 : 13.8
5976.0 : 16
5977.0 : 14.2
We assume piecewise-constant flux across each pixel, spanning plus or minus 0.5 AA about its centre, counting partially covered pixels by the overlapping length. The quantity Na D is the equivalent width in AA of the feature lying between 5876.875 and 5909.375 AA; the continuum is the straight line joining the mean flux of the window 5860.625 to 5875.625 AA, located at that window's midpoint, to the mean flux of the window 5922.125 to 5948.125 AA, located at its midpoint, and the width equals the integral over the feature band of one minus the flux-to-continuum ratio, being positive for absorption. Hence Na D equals 1.26 AA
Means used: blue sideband 14.4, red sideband 15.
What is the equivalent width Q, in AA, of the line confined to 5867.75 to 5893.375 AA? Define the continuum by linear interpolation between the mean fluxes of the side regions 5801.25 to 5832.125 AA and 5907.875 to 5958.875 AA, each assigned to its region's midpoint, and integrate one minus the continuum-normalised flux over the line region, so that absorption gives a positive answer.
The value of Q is 1.80 AA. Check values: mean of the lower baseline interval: 15.7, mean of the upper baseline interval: 14.8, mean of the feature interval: 14.1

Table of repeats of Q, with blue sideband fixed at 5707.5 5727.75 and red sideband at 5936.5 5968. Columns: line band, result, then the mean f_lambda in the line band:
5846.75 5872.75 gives 1.1 AA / 14.5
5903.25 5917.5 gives 0.8 AA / 14.3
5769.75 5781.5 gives 0.1 AA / 15.2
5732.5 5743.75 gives -0.2 AA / 15.7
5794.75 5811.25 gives -0.7 AA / 15.9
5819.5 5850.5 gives 0.0 AA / 15.2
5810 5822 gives -0.2 AA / 15.6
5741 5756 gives -0.4 AA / 15.8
